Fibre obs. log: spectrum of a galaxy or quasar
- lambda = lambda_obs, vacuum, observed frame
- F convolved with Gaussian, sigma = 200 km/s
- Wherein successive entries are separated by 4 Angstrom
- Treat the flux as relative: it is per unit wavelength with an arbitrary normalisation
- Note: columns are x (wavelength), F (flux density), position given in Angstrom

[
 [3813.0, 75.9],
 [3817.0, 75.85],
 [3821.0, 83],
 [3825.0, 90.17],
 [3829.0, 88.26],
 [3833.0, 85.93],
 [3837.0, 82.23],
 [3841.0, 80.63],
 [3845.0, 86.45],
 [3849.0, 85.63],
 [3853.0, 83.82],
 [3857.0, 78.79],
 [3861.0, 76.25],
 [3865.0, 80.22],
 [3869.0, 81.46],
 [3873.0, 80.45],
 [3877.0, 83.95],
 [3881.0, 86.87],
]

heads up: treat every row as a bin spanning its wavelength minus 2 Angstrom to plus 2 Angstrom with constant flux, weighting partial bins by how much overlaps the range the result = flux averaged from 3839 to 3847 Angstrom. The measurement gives 83.5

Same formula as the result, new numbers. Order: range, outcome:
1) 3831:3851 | 84.2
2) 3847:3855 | 84.7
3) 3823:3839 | 86.6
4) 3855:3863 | 77.5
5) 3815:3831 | 84.3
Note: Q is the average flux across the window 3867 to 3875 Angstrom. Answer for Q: 81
